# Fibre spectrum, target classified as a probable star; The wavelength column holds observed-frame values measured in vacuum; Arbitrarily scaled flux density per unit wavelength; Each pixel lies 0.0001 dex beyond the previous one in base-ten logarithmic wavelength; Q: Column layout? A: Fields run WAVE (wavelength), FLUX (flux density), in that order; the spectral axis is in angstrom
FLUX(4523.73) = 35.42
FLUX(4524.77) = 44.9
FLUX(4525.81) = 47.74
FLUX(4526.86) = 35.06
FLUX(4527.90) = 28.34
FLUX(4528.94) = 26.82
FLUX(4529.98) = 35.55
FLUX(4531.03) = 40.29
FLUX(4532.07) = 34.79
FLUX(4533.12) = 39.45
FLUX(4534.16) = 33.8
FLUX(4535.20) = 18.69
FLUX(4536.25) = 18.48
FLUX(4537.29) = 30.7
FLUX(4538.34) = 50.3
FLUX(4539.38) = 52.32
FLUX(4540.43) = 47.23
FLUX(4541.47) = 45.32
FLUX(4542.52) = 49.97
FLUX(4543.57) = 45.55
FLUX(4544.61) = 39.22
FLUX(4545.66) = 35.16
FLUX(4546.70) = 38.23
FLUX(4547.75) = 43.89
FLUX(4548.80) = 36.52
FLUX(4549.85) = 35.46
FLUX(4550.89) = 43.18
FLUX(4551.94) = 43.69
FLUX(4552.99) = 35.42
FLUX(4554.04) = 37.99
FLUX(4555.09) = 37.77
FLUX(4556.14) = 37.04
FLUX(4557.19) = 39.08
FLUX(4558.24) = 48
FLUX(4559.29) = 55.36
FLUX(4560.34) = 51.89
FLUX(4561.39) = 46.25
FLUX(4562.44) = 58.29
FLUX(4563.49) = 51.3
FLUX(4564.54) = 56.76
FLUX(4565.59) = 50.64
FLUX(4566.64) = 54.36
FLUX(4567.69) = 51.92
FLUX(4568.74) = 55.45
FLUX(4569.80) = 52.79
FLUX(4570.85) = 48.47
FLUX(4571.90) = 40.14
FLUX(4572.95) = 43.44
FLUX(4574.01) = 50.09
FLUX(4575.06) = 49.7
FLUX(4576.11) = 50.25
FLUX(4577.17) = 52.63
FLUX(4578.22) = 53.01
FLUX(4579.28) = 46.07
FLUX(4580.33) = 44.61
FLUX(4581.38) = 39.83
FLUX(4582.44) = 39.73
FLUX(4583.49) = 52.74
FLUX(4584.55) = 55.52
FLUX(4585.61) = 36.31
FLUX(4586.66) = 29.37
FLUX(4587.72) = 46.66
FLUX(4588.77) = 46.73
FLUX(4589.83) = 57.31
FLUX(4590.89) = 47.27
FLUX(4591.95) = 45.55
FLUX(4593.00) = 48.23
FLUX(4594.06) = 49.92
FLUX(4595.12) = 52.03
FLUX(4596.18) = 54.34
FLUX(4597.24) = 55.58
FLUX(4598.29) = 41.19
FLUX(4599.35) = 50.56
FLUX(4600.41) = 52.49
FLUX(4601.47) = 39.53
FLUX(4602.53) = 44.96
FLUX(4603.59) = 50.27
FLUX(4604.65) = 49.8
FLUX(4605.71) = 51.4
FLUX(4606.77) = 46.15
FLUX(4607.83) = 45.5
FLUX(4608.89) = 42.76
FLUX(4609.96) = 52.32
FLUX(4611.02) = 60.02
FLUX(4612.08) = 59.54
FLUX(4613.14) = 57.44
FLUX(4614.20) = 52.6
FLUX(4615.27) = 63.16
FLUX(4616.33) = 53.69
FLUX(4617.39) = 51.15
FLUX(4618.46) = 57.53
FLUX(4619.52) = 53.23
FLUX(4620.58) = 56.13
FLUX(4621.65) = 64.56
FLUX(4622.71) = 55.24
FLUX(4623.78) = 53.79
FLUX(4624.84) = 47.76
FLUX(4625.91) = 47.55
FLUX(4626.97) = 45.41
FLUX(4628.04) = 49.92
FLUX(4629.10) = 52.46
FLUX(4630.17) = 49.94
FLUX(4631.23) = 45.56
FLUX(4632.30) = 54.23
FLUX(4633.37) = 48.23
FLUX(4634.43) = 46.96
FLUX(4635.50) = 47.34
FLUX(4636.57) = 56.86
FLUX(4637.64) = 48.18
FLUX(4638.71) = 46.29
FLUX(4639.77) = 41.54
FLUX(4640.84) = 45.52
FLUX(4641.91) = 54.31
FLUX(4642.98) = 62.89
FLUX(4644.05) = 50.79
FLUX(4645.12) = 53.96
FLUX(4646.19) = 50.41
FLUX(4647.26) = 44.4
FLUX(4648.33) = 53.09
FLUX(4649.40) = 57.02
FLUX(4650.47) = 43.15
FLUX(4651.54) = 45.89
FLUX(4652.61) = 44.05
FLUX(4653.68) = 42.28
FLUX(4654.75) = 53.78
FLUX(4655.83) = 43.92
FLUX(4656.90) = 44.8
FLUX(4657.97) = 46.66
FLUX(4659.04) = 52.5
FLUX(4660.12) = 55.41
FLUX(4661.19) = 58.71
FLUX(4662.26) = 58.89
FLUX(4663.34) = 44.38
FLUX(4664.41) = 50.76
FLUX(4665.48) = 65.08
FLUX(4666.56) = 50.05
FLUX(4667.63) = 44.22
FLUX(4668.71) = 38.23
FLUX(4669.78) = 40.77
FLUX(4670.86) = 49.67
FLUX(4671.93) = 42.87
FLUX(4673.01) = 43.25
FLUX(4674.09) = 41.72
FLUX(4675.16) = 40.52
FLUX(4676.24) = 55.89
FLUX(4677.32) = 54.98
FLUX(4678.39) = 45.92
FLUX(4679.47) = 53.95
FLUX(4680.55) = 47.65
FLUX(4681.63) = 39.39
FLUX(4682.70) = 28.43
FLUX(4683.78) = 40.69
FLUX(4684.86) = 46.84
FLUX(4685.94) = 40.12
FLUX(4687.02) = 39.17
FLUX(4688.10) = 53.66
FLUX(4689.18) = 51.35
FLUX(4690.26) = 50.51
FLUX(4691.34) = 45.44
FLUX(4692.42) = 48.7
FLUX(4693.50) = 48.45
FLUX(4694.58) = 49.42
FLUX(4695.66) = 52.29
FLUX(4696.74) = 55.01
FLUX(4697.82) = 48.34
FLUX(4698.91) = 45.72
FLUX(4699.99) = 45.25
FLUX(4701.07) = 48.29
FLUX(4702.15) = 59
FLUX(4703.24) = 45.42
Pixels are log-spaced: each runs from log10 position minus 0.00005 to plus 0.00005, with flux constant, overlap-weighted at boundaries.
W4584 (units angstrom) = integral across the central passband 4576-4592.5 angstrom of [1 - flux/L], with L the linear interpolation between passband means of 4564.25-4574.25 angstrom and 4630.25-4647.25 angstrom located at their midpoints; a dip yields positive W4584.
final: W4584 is 1.3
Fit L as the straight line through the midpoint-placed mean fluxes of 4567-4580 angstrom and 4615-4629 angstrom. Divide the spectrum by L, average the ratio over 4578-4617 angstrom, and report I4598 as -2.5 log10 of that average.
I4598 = 0.05 mag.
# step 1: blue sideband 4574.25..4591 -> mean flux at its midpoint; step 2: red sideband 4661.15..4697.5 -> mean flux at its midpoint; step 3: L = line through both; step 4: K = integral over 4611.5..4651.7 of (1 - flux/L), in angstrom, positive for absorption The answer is -4.05 angstrom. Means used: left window 46.8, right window 47.4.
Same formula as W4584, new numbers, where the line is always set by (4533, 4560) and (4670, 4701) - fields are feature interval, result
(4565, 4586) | -3.6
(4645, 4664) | -1.9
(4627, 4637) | -1.3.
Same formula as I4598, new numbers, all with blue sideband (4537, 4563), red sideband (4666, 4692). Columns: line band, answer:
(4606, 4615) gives -0.18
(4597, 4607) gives -0.09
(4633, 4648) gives -0.12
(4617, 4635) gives -0.16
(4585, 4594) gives -0.03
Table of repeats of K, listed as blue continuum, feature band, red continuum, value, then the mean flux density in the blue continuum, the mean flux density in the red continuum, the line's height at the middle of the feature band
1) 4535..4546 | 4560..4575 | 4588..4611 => -2.3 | 40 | 49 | 44.1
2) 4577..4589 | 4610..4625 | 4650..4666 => -2.8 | 45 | 50.1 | 47.3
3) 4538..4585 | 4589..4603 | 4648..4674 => -0.6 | 46.5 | 48.6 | 47.2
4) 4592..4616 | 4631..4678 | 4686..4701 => 0.4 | 50.8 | 48.4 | 49.5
